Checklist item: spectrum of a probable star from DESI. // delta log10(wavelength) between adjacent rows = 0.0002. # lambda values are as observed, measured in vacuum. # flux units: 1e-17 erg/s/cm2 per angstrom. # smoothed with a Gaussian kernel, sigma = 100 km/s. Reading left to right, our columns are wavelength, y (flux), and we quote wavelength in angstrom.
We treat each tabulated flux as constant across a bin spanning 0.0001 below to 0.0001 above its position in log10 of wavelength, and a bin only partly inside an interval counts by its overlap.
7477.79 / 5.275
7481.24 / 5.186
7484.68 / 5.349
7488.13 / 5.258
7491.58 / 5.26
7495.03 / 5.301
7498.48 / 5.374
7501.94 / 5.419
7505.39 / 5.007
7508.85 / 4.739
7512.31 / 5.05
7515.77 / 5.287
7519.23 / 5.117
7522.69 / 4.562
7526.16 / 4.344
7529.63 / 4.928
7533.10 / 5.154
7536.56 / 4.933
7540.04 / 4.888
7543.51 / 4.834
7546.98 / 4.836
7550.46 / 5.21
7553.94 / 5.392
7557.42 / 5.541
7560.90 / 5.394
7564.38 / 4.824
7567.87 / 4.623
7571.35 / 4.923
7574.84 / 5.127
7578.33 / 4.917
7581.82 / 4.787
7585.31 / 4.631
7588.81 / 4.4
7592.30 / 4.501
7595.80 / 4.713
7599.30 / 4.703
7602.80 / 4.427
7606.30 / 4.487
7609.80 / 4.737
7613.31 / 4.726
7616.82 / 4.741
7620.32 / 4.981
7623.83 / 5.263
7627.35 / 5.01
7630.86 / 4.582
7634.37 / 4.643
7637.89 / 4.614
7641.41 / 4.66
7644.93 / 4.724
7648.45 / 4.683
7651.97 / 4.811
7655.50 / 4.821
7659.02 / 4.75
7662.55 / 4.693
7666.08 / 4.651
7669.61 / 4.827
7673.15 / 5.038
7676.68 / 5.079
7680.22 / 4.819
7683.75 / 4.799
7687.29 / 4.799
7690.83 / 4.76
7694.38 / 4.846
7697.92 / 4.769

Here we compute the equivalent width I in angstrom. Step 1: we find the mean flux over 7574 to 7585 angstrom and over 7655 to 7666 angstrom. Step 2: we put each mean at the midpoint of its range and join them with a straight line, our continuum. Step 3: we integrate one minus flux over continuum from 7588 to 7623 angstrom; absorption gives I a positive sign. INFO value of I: 1.25 angstrom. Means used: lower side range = 4.89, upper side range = 4.73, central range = 4.67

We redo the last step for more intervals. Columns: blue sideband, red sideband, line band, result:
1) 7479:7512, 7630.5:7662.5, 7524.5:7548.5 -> 1.0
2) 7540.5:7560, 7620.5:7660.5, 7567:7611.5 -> 2.7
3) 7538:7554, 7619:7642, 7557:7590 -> 0.3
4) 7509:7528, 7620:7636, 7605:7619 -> 0.6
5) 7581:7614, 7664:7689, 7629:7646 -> 0.3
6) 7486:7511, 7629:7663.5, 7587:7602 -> 0.9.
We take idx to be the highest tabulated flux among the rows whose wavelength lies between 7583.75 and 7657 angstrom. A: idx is 5.263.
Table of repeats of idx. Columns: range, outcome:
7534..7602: 5.541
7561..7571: 4.824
